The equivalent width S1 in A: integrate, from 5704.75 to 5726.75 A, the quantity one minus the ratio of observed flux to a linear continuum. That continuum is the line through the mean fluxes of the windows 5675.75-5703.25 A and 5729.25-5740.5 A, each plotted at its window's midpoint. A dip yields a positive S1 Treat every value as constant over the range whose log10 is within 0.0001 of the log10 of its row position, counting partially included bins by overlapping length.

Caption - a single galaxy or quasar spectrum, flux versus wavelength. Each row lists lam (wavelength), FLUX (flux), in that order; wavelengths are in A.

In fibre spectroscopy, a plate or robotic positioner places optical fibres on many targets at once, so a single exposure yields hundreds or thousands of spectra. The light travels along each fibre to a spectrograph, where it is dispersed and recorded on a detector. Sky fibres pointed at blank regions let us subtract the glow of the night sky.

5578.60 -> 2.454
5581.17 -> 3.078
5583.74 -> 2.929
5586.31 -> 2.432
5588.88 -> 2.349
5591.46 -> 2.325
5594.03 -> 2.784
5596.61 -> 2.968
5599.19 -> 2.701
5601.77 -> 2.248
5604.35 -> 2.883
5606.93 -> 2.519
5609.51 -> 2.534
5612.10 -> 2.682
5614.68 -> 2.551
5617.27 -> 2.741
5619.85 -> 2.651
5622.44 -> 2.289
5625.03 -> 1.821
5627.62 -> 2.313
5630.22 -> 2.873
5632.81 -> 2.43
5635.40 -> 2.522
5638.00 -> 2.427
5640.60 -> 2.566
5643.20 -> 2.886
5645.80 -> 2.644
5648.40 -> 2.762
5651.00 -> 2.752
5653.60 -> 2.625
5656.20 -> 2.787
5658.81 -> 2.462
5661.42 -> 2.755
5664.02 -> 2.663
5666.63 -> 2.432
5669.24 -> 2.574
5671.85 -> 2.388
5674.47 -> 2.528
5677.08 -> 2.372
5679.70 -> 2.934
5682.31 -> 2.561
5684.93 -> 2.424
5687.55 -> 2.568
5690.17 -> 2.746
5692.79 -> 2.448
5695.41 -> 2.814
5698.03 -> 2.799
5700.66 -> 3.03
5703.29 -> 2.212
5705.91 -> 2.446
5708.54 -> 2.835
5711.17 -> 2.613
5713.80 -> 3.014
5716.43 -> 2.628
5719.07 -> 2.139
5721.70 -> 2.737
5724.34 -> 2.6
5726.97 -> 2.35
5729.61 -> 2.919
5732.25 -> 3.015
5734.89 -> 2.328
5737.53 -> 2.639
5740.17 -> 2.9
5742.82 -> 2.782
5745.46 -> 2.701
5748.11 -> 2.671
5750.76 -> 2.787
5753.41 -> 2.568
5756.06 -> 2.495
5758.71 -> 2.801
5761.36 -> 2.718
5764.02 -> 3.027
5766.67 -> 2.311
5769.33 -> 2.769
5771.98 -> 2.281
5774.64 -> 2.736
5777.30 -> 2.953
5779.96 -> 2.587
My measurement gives 0.7 A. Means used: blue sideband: 2.65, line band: 2.61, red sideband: 2.74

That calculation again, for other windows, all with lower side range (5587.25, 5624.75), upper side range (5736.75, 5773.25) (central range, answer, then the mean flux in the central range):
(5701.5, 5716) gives 0.0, 2.64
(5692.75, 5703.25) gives -0.4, 2.74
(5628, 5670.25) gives -0.5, 2.63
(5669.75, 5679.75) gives 0.4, 2.51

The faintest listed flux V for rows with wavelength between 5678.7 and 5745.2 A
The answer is 2.139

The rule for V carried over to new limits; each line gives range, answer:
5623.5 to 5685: 1.821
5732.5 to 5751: 2.328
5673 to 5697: 2.372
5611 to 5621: 2.551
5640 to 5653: 2.566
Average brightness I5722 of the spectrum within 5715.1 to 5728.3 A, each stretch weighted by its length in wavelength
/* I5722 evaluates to 2.49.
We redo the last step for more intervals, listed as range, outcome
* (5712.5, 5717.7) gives 2.82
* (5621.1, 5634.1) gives 2.35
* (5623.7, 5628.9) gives 2.07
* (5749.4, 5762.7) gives 2.67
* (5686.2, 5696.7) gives 2.64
